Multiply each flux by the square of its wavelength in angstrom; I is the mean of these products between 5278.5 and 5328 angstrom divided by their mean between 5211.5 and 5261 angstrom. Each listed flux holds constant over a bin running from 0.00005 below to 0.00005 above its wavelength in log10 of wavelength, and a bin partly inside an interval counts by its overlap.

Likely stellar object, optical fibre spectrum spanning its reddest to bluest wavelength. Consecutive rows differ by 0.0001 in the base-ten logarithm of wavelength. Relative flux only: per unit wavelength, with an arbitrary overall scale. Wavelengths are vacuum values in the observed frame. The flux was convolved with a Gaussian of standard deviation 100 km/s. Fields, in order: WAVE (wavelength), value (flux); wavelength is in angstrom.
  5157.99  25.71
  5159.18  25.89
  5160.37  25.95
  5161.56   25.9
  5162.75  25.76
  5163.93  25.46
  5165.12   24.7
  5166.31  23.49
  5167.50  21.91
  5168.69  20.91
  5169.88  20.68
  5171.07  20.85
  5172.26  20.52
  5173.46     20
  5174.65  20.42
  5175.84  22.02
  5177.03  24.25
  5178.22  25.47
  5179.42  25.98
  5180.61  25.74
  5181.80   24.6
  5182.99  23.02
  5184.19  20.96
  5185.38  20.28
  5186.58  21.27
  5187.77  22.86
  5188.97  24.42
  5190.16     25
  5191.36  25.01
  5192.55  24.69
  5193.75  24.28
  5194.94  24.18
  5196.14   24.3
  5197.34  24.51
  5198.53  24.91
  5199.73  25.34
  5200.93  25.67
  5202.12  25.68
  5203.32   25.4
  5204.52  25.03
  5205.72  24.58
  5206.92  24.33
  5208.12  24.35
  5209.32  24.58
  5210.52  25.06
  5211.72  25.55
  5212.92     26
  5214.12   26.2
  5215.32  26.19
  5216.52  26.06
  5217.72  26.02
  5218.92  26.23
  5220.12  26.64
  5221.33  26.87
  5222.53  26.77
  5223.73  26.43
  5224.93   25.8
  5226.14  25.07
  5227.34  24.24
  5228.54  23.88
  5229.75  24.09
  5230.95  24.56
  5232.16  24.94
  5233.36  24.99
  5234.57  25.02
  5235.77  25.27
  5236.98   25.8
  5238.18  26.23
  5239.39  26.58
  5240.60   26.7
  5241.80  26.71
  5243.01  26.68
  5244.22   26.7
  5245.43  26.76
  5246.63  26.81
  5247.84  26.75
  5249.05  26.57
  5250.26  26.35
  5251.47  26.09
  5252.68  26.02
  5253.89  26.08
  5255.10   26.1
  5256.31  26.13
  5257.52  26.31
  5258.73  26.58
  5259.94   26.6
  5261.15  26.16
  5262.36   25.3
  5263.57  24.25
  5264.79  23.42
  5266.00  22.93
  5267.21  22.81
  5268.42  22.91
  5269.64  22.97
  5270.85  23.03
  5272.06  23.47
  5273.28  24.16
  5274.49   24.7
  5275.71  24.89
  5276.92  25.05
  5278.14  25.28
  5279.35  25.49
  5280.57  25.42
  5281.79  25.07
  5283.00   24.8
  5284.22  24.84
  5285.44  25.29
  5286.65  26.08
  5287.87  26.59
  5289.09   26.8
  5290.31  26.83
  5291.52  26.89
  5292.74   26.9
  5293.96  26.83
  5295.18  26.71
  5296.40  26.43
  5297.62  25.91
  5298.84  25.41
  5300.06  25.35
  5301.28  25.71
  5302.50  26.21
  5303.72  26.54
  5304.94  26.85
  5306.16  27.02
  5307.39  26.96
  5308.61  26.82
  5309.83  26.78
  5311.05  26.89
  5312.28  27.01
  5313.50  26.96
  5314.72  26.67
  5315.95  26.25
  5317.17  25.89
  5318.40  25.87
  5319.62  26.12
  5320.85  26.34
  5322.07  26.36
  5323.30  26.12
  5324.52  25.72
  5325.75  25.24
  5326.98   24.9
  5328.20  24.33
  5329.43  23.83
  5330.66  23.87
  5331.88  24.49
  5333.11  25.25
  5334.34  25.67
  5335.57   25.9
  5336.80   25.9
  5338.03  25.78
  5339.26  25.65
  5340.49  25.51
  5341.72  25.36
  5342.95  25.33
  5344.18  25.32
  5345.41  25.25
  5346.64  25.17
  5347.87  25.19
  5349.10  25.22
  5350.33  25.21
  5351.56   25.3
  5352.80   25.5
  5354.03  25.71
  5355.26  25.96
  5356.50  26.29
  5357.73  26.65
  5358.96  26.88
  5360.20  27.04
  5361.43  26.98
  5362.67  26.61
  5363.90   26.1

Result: 1.03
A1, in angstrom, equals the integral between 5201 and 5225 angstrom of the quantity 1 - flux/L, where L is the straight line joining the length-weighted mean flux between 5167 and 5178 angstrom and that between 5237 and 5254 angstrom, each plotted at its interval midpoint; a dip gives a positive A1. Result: -1.4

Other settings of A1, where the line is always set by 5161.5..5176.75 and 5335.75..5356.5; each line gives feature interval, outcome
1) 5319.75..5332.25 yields 0.0 angstrom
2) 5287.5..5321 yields -2.3 angstrom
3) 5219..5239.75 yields -1.8 angstrom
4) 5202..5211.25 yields -0.7 angstrom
